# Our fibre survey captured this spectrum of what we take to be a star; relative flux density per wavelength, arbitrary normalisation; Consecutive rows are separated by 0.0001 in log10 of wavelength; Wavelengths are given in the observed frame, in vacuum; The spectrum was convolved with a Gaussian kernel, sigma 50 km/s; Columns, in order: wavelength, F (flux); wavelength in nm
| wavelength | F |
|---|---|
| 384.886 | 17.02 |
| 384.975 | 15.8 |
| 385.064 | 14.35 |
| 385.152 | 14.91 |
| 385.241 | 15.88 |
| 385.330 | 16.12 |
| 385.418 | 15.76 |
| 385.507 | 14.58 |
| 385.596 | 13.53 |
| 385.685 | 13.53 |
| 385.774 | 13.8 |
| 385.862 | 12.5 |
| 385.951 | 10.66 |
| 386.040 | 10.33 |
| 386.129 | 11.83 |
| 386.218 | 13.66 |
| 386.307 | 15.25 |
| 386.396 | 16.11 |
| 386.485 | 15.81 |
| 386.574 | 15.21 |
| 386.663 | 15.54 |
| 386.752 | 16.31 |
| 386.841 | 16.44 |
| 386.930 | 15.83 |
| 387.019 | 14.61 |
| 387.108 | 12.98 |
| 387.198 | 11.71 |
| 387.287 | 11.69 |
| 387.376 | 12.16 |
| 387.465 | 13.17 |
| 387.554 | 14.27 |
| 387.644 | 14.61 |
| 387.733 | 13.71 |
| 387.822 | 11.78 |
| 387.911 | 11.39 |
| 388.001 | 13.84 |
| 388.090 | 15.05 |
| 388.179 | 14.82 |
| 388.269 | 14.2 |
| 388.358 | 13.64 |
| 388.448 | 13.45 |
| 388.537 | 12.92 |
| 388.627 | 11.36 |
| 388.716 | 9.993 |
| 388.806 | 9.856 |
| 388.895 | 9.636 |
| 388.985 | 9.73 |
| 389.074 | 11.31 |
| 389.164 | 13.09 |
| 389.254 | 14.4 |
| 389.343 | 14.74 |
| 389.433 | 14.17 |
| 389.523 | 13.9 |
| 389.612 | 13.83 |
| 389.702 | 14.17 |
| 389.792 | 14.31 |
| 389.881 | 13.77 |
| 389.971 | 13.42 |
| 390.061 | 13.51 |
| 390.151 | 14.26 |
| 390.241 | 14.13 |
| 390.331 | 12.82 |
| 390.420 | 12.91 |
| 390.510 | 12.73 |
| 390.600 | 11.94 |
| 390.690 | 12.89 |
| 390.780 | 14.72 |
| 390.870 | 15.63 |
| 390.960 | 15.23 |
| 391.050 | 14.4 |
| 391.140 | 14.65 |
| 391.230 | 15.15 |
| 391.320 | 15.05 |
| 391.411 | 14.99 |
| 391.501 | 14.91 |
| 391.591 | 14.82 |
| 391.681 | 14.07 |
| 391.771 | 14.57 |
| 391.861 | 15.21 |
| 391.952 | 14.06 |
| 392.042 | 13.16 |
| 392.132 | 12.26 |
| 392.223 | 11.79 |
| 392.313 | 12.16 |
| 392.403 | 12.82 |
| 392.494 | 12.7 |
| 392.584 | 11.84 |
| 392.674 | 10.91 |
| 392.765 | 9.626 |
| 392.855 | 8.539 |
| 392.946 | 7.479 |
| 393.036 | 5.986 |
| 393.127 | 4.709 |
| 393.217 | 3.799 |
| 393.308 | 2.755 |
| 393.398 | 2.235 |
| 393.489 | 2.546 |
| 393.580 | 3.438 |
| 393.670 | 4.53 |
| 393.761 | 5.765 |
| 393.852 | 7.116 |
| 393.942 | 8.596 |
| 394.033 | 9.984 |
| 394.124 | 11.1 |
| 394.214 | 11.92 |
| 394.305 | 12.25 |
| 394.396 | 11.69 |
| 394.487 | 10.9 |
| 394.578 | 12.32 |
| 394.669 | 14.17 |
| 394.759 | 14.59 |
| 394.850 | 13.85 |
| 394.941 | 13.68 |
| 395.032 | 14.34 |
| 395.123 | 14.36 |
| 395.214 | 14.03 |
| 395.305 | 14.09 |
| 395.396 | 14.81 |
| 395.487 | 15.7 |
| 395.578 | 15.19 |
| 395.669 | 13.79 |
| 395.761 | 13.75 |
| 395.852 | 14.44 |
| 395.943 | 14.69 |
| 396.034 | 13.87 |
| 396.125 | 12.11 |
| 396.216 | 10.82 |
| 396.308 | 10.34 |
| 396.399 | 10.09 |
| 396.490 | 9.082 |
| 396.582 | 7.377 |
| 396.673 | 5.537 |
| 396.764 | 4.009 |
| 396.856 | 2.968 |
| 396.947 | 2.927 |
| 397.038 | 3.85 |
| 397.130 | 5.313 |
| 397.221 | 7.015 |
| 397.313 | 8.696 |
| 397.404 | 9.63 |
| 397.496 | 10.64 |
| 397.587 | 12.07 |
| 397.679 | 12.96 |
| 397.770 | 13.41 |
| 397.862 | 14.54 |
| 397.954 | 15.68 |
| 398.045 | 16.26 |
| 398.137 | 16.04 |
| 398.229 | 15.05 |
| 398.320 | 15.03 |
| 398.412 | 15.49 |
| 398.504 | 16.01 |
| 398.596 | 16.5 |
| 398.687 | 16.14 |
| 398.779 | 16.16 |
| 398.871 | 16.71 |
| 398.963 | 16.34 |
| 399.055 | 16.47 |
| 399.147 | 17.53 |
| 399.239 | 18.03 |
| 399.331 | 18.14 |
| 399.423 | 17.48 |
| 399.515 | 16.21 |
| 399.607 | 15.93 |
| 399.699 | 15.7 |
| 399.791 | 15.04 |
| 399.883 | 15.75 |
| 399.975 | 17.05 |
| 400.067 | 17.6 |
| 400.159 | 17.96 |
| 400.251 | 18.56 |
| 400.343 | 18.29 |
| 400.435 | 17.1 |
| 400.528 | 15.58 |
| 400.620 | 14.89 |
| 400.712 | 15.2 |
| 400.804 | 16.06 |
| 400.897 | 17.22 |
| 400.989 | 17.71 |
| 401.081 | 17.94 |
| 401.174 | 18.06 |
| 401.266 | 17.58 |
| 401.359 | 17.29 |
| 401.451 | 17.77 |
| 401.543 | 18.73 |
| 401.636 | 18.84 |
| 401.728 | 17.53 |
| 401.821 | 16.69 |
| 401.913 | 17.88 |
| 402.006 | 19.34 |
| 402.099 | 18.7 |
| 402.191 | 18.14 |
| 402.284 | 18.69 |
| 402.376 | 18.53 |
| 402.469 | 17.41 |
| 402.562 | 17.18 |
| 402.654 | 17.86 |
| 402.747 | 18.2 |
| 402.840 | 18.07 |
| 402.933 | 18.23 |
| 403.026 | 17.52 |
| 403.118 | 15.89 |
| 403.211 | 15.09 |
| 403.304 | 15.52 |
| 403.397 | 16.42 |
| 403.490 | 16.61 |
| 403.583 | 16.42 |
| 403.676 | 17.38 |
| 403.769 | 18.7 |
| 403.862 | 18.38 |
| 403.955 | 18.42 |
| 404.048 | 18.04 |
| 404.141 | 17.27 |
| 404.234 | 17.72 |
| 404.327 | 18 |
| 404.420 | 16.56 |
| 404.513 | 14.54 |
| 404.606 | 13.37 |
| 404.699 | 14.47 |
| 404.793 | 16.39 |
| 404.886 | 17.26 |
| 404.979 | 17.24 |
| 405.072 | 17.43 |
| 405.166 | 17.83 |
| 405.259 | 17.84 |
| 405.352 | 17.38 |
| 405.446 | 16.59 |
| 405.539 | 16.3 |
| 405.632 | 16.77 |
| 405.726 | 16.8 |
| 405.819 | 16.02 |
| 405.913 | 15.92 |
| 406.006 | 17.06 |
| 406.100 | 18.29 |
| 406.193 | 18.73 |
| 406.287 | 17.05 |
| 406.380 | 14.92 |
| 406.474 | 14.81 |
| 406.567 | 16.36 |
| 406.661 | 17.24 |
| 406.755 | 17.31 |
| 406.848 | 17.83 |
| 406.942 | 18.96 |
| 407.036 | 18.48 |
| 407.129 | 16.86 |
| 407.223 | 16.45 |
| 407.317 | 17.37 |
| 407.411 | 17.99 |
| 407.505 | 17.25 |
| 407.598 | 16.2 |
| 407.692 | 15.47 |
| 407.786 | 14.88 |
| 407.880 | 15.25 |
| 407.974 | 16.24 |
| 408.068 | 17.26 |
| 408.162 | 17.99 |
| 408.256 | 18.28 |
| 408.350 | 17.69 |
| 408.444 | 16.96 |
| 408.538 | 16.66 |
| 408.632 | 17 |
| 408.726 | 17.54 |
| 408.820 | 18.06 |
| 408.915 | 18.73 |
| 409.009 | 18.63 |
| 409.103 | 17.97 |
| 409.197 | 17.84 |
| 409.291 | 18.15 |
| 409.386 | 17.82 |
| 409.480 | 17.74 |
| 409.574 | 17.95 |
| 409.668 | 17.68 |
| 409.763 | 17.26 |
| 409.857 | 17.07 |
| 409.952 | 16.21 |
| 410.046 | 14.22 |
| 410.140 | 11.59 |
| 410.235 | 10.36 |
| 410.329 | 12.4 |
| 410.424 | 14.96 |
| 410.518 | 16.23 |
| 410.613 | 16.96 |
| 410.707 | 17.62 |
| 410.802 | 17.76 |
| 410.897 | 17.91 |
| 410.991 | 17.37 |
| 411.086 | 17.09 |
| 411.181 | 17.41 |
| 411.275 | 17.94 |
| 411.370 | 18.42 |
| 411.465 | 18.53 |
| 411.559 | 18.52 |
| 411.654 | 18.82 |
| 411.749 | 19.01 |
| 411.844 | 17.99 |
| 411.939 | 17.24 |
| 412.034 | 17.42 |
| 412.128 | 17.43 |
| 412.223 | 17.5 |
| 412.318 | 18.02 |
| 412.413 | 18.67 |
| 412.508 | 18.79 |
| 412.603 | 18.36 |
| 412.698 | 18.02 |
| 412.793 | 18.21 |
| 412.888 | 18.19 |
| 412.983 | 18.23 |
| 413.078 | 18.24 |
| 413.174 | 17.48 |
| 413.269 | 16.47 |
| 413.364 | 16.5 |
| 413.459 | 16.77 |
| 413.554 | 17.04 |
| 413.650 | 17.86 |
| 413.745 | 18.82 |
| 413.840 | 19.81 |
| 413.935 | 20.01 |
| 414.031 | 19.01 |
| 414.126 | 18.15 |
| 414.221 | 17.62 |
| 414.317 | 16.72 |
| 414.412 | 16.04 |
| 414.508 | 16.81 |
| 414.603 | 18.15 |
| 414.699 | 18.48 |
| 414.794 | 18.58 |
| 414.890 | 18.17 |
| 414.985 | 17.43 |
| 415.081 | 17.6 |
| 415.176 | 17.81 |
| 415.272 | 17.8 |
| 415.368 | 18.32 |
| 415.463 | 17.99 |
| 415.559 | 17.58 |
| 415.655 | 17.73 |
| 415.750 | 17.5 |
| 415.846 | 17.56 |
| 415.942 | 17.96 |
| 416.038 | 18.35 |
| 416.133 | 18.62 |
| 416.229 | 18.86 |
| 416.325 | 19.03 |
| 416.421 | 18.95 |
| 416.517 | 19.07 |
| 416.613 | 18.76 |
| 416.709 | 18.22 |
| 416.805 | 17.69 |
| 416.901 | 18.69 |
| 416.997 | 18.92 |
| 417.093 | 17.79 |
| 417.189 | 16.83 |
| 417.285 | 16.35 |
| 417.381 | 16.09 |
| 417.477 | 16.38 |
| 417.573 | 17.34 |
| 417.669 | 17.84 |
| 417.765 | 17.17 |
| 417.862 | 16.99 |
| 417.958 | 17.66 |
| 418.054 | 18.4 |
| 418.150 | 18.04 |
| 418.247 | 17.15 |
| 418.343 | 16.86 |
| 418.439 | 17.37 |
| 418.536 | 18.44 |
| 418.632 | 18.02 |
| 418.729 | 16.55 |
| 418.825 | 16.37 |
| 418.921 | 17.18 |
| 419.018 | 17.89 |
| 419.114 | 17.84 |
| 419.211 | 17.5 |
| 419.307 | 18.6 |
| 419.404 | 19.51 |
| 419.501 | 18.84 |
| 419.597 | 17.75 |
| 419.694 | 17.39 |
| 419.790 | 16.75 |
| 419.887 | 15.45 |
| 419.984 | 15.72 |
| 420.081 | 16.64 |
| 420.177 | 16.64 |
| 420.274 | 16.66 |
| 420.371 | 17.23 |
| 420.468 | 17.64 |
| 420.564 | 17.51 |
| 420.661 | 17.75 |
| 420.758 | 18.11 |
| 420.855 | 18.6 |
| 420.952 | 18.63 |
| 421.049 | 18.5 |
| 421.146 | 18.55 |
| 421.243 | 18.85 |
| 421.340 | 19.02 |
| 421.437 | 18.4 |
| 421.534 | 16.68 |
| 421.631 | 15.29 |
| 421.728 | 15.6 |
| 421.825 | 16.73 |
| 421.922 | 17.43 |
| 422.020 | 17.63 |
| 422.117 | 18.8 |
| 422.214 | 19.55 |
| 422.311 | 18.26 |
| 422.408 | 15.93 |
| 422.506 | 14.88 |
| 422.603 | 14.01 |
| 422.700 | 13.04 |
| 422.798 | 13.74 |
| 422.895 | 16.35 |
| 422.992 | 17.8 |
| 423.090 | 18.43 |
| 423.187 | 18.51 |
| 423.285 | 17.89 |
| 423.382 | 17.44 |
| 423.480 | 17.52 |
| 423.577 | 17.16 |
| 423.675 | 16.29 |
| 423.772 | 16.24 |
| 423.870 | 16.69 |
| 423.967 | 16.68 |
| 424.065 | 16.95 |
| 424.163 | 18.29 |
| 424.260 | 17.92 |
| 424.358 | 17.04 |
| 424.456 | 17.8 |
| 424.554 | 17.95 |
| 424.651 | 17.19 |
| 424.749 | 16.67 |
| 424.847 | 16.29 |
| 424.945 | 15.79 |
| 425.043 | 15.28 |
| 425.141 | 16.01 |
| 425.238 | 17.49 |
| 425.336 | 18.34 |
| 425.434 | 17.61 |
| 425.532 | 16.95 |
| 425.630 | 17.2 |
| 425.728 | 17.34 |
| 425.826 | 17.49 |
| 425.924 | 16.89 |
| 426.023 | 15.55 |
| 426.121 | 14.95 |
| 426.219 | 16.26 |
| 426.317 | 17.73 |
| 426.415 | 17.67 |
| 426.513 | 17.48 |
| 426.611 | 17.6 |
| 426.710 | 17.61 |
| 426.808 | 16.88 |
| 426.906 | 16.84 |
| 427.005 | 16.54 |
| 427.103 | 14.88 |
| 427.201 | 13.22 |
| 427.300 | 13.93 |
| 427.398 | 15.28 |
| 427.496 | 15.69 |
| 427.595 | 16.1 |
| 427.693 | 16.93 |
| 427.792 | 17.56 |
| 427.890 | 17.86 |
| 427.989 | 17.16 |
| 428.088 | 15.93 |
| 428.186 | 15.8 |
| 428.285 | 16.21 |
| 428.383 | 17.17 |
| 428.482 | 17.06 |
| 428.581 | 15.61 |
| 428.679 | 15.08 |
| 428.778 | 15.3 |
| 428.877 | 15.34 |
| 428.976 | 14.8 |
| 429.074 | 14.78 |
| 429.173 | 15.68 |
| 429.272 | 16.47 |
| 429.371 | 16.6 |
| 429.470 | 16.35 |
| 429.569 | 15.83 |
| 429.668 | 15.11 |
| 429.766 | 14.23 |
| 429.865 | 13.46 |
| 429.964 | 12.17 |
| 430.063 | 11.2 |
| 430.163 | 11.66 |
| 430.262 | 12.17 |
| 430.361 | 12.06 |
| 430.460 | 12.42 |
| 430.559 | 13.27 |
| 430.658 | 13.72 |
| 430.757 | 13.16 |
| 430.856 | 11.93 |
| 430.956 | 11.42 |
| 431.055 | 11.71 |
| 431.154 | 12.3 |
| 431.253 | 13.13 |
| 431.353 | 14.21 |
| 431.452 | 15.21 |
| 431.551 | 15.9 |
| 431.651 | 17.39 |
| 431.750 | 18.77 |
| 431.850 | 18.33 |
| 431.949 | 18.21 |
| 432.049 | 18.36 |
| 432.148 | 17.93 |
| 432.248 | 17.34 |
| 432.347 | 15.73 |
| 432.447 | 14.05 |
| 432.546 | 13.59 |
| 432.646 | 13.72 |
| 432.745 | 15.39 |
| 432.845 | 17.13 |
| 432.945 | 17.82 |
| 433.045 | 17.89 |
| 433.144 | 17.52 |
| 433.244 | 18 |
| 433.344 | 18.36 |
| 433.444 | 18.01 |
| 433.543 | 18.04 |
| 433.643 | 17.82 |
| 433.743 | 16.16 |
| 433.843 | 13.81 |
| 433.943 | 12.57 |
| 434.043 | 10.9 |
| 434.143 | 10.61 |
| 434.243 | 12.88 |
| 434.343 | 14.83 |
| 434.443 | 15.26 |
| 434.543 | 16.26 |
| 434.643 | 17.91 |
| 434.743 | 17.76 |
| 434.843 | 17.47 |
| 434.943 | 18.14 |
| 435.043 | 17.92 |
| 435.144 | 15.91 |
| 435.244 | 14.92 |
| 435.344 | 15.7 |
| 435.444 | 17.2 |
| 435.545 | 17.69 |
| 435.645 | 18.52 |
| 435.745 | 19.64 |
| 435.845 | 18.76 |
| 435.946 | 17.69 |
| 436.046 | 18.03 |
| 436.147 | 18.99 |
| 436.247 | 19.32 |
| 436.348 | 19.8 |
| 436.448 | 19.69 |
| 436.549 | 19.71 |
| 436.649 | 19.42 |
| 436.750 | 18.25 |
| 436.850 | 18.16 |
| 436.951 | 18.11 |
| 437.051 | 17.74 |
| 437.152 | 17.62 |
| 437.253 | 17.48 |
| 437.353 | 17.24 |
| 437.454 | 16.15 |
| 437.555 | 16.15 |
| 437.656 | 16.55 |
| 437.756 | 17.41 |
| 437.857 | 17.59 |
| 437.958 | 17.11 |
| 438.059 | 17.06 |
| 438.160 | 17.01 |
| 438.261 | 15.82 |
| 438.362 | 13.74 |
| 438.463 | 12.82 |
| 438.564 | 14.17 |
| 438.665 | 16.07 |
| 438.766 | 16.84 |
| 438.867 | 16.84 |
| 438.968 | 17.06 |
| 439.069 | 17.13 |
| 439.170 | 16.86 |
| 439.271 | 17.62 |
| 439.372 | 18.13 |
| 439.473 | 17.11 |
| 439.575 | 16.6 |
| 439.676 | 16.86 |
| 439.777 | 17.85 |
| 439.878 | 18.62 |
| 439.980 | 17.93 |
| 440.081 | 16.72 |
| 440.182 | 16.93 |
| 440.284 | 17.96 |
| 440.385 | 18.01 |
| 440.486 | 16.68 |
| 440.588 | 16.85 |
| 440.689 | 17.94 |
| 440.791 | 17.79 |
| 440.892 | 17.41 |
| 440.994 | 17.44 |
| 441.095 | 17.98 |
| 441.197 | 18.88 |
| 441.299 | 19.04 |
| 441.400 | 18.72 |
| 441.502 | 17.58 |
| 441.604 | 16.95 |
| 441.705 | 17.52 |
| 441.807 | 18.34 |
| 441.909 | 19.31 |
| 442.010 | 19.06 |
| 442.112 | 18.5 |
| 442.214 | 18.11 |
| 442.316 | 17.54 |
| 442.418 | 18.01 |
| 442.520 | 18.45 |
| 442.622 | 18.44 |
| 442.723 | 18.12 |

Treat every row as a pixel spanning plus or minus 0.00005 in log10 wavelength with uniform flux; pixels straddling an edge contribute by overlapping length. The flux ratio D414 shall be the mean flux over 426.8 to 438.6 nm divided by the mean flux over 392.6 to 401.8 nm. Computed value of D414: 1.25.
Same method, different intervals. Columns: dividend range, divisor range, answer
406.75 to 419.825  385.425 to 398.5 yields 1.44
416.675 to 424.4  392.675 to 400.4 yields 1.44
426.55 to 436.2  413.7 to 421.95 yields 0.89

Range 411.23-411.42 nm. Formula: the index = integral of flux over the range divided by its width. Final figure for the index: 18.1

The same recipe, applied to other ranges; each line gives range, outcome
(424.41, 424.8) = 17.4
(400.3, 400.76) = 16.2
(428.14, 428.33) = 16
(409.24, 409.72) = 17.9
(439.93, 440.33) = 17.4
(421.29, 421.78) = 17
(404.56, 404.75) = 13.9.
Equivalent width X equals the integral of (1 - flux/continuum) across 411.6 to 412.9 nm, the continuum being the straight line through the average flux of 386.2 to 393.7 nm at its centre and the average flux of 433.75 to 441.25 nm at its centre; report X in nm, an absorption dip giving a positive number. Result -0.32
